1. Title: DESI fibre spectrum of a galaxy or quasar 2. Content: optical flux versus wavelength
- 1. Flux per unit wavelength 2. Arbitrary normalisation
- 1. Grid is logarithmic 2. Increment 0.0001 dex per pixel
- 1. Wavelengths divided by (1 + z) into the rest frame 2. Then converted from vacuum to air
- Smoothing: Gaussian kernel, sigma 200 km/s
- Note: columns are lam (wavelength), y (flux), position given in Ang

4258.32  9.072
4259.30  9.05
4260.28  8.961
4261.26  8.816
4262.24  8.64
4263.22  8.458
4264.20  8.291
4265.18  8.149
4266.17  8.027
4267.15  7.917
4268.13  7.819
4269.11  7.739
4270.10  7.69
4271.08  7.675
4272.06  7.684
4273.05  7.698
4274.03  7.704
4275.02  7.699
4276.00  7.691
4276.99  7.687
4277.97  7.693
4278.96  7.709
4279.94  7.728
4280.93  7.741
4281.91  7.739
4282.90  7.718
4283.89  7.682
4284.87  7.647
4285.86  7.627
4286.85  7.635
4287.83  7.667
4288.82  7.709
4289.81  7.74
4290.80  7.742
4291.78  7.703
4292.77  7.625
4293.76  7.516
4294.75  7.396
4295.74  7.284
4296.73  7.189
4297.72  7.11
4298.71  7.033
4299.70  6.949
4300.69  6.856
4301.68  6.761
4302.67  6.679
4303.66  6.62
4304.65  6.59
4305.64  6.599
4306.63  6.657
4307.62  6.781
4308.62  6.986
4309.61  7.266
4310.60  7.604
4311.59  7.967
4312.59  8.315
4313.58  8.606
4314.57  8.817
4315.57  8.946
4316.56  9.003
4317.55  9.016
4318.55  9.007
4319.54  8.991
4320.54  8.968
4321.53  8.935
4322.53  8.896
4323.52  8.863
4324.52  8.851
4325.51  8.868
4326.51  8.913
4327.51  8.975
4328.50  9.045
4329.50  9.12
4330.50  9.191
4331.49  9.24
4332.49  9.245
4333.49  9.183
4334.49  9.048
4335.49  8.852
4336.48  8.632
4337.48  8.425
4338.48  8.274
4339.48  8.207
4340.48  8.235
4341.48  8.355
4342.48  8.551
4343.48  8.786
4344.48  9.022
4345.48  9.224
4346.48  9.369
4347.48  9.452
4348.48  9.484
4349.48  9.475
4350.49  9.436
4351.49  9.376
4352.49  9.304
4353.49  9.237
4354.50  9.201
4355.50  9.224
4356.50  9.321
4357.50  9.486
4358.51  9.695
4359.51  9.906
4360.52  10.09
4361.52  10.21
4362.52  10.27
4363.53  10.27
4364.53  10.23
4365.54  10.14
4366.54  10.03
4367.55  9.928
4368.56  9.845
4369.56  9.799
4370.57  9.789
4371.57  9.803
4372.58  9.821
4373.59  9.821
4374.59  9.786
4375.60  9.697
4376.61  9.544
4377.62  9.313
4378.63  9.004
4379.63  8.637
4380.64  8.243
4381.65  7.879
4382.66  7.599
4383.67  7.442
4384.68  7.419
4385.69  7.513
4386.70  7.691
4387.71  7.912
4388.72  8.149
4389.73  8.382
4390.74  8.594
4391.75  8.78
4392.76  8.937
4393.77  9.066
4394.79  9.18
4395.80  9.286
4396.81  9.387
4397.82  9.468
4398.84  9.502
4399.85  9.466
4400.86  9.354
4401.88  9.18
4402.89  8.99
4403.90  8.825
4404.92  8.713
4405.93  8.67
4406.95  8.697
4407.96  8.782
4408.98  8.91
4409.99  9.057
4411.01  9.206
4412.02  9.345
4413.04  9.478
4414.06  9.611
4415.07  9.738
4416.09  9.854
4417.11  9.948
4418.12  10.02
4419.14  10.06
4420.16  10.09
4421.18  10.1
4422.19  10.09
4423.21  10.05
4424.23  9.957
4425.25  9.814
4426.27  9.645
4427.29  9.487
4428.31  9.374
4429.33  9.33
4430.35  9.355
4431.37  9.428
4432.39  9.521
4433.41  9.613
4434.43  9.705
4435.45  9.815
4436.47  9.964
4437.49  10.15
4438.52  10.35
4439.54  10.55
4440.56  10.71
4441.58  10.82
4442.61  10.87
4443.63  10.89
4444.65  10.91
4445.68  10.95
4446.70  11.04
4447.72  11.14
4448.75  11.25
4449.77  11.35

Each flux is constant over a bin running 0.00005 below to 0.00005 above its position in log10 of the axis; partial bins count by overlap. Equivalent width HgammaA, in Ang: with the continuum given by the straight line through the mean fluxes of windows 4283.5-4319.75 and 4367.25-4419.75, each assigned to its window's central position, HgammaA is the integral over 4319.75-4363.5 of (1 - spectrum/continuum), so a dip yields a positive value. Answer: -4.8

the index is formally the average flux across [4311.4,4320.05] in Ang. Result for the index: 8.76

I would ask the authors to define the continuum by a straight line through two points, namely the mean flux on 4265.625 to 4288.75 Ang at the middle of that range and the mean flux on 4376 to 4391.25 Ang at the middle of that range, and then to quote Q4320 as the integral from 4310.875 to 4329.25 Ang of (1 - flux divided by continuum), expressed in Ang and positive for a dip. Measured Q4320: -2.07 Ang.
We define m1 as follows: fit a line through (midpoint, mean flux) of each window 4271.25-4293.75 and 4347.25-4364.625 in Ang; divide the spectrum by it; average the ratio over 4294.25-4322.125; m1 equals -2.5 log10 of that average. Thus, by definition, 0.10 mag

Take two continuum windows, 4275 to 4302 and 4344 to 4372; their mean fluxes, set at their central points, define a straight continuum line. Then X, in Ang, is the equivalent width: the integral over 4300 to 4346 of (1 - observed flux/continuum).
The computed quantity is 1.34 Ang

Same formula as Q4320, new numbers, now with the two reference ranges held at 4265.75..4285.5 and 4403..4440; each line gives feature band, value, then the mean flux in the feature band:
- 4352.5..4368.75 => -1.82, 9.8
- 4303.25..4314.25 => 1.15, 7.31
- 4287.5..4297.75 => 0.54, 7.53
